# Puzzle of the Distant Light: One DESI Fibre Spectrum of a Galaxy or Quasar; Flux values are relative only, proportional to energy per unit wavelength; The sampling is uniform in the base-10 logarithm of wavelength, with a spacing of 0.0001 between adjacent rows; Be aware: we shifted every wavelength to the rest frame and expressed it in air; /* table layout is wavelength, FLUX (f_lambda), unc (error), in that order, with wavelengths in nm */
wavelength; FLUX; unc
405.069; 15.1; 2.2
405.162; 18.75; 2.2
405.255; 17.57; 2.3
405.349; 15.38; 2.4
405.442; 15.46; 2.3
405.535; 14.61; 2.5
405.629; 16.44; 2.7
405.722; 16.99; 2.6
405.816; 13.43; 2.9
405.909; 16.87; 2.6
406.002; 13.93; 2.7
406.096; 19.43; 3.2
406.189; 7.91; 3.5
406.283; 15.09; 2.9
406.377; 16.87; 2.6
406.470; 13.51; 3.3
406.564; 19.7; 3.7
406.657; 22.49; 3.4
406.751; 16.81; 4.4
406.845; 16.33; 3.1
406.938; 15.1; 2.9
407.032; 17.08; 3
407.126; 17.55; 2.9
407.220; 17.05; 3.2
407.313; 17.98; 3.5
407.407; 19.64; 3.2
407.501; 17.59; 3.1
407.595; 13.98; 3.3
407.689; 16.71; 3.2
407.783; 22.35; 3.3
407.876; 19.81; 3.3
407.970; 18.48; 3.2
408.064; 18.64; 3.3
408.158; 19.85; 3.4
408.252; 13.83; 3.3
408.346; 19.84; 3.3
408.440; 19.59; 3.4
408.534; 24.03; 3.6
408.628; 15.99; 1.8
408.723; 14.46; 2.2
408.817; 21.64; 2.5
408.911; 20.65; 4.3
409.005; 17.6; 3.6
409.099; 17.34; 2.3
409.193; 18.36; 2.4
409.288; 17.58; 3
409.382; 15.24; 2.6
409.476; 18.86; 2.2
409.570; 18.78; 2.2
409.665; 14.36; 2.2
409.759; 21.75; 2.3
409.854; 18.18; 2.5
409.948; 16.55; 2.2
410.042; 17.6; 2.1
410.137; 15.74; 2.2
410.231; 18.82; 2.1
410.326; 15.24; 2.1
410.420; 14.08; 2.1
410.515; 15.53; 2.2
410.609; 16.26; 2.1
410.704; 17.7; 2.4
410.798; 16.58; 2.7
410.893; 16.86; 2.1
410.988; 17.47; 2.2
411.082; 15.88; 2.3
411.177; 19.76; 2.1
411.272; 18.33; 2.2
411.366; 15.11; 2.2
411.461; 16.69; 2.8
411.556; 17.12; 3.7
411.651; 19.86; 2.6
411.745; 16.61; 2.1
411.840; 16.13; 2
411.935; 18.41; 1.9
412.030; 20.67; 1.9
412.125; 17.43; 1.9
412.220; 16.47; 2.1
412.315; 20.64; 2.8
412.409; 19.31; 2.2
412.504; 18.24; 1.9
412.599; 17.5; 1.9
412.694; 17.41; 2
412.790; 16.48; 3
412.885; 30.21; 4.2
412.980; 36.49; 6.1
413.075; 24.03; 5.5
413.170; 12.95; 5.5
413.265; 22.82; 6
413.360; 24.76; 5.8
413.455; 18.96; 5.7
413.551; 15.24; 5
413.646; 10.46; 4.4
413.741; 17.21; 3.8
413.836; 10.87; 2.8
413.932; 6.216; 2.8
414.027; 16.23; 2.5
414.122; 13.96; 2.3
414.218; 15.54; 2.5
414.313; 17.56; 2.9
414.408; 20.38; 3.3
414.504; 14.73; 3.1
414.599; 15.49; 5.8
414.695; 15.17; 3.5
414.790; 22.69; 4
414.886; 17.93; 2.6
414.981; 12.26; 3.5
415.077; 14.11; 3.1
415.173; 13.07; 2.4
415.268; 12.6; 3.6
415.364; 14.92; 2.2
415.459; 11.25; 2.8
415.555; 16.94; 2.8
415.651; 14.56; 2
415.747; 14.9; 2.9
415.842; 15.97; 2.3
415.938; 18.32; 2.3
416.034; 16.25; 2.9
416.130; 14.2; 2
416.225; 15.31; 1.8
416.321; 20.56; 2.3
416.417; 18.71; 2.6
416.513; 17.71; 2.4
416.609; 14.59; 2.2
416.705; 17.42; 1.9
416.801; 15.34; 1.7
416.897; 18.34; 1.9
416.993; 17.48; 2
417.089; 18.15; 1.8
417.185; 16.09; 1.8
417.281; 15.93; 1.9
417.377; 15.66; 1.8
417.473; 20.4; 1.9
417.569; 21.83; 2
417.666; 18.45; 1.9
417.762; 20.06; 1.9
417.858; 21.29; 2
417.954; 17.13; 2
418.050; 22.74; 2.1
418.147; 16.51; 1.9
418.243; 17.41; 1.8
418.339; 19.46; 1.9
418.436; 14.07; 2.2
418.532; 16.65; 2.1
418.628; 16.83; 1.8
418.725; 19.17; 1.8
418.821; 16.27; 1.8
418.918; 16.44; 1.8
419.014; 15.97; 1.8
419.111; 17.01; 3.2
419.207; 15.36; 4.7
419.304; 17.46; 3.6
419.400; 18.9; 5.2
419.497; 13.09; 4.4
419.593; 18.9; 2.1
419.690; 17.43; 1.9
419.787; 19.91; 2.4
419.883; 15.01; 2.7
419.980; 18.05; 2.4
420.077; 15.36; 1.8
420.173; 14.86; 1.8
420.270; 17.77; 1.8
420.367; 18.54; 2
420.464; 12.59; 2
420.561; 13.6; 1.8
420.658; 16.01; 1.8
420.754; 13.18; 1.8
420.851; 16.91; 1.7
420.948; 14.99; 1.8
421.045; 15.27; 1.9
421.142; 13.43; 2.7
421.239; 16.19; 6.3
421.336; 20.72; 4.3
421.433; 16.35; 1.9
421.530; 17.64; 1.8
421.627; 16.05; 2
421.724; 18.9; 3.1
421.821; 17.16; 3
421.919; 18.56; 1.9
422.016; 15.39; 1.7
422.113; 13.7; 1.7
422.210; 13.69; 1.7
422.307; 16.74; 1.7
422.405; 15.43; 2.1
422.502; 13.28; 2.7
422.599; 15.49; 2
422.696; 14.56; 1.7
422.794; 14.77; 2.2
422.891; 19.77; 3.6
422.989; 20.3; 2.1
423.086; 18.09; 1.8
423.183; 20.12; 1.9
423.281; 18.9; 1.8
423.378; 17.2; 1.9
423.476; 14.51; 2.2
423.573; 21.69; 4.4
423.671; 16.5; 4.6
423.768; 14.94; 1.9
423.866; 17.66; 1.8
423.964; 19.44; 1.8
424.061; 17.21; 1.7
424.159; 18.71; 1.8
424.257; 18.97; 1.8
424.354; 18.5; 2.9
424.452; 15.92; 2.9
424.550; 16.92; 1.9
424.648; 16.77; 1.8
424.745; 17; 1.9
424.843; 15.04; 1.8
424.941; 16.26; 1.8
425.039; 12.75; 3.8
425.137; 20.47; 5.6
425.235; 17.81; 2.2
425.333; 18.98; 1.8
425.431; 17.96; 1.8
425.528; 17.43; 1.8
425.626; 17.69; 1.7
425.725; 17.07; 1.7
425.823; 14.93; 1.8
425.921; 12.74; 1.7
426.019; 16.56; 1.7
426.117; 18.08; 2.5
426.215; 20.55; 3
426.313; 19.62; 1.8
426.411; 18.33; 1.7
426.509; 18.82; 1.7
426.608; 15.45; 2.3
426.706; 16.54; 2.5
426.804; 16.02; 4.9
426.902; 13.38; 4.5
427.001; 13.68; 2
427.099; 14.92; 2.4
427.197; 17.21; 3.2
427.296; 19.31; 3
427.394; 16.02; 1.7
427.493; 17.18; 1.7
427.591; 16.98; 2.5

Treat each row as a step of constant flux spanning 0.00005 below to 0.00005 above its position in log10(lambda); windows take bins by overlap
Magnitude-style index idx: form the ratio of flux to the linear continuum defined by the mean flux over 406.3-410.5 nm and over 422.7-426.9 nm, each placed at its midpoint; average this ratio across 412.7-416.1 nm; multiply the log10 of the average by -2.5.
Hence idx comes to 0.05 mag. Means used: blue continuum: 17.8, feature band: 16.9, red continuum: 17.4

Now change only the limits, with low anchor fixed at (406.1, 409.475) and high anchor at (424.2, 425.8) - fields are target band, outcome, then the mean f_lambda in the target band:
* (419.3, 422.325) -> 0.06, 16.3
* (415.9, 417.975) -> -0.02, 17.7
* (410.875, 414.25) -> -0.03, 18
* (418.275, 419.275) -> 0.04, 16.7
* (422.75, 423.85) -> -0.04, 17.9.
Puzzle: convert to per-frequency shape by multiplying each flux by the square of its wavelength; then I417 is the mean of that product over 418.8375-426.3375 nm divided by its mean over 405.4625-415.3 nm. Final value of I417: 1.02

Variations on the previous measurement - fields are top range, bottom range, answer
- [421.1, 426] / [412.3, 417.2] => 1.03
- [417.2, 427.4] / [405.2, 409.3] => 1.05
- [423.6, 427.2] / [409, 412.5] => 1.04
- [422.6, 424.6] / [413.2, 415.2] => 1.16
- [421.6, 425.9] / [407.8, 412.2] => 1.02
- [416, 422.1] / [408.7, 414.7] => 1.00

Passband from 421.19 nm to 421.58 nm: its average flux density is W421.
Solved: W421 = 17.7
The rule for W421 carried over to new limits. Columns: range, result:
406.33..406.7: 18.1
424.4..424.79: 16.7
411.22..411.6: 16.8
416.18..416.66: 17.4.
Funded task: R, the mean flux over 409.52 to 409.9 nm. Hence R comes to 18.2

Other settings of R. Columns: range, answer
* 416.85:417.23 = 17.5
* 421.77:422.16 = 16.2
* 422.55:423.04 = 17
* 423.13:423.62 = 18.5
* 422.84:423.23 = 19.6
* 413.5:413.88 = 13.5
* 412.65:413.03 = 25.2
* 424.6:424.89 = 16.3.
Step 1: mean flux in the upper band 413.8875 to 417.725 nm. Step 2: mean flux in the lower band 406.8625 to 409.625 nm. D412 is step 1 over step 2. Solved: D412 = 0.9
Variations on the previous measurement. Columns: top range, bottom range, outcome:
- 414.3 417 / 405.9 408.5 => 0.93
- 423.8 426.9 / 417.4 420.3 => 0.98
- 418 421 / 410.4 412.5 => 0.95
